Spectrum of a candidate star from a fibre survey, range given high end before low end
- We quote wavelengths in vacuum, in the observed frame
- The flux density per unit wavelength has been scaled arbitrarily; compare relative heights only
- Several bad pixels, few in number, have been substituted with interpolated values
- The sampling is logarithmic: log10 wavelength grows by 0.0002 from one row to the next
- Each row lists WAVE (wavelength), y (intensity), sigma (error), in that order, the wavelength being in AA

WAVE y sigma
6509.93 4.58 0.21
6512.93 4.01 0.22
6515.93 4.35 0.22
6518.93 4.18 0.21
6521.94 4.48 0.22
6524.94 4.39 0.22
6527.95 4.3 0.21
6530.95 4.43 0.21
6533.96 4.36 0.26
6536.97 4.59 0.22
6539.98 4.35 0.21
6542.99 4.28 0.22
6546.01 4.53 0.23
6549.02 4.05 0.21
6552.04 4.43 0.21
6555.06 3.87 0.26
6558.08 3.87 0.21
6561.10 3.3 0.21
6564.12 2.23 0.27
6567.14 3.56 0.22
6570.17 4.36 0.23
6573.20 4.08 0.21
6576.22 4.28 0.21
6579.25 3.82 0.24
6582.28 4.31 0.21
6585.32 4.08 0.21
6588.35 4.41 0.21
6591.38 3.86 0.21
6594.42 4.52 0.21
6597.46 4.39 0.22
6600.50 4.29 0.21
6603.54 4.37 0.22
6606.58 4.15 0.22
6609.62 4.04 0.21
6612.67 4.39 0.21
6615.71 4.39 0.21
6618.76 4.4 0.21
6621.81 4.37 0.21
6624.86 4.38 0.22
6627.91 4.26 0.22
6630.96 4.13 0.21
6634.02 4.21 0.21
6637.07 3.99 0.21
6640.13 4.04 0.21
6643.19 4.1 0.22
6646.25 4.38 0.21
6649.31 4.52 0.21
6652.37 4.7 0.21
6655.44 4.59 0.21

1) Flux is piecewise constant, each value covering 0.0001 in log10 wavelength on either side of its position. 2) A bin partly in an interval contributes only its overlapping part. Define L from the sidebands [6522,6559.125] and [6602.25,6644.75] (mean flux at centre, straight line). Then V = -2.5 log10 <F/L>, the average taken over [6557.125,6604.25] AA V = 0.08 mag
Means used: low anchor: 4.3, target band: 3.98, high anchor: 4.23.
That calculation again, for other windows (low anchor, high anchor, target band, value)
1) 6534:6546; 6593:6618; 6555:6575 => 0.21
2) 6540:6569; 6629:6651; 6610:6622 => -0.07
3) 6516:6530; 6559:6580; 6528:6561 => -0.05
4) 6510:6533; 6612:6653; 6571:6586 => 0.05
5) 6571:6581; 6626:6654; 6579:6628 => -0.03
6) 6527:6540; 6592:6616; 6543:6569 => 0.16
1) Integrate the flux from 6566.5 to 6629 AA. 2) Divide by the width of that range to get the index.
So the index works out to 4.23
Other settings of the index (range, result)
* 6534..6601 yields 4.07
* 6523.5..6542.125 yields 4.4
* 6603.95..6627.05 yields 4.31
